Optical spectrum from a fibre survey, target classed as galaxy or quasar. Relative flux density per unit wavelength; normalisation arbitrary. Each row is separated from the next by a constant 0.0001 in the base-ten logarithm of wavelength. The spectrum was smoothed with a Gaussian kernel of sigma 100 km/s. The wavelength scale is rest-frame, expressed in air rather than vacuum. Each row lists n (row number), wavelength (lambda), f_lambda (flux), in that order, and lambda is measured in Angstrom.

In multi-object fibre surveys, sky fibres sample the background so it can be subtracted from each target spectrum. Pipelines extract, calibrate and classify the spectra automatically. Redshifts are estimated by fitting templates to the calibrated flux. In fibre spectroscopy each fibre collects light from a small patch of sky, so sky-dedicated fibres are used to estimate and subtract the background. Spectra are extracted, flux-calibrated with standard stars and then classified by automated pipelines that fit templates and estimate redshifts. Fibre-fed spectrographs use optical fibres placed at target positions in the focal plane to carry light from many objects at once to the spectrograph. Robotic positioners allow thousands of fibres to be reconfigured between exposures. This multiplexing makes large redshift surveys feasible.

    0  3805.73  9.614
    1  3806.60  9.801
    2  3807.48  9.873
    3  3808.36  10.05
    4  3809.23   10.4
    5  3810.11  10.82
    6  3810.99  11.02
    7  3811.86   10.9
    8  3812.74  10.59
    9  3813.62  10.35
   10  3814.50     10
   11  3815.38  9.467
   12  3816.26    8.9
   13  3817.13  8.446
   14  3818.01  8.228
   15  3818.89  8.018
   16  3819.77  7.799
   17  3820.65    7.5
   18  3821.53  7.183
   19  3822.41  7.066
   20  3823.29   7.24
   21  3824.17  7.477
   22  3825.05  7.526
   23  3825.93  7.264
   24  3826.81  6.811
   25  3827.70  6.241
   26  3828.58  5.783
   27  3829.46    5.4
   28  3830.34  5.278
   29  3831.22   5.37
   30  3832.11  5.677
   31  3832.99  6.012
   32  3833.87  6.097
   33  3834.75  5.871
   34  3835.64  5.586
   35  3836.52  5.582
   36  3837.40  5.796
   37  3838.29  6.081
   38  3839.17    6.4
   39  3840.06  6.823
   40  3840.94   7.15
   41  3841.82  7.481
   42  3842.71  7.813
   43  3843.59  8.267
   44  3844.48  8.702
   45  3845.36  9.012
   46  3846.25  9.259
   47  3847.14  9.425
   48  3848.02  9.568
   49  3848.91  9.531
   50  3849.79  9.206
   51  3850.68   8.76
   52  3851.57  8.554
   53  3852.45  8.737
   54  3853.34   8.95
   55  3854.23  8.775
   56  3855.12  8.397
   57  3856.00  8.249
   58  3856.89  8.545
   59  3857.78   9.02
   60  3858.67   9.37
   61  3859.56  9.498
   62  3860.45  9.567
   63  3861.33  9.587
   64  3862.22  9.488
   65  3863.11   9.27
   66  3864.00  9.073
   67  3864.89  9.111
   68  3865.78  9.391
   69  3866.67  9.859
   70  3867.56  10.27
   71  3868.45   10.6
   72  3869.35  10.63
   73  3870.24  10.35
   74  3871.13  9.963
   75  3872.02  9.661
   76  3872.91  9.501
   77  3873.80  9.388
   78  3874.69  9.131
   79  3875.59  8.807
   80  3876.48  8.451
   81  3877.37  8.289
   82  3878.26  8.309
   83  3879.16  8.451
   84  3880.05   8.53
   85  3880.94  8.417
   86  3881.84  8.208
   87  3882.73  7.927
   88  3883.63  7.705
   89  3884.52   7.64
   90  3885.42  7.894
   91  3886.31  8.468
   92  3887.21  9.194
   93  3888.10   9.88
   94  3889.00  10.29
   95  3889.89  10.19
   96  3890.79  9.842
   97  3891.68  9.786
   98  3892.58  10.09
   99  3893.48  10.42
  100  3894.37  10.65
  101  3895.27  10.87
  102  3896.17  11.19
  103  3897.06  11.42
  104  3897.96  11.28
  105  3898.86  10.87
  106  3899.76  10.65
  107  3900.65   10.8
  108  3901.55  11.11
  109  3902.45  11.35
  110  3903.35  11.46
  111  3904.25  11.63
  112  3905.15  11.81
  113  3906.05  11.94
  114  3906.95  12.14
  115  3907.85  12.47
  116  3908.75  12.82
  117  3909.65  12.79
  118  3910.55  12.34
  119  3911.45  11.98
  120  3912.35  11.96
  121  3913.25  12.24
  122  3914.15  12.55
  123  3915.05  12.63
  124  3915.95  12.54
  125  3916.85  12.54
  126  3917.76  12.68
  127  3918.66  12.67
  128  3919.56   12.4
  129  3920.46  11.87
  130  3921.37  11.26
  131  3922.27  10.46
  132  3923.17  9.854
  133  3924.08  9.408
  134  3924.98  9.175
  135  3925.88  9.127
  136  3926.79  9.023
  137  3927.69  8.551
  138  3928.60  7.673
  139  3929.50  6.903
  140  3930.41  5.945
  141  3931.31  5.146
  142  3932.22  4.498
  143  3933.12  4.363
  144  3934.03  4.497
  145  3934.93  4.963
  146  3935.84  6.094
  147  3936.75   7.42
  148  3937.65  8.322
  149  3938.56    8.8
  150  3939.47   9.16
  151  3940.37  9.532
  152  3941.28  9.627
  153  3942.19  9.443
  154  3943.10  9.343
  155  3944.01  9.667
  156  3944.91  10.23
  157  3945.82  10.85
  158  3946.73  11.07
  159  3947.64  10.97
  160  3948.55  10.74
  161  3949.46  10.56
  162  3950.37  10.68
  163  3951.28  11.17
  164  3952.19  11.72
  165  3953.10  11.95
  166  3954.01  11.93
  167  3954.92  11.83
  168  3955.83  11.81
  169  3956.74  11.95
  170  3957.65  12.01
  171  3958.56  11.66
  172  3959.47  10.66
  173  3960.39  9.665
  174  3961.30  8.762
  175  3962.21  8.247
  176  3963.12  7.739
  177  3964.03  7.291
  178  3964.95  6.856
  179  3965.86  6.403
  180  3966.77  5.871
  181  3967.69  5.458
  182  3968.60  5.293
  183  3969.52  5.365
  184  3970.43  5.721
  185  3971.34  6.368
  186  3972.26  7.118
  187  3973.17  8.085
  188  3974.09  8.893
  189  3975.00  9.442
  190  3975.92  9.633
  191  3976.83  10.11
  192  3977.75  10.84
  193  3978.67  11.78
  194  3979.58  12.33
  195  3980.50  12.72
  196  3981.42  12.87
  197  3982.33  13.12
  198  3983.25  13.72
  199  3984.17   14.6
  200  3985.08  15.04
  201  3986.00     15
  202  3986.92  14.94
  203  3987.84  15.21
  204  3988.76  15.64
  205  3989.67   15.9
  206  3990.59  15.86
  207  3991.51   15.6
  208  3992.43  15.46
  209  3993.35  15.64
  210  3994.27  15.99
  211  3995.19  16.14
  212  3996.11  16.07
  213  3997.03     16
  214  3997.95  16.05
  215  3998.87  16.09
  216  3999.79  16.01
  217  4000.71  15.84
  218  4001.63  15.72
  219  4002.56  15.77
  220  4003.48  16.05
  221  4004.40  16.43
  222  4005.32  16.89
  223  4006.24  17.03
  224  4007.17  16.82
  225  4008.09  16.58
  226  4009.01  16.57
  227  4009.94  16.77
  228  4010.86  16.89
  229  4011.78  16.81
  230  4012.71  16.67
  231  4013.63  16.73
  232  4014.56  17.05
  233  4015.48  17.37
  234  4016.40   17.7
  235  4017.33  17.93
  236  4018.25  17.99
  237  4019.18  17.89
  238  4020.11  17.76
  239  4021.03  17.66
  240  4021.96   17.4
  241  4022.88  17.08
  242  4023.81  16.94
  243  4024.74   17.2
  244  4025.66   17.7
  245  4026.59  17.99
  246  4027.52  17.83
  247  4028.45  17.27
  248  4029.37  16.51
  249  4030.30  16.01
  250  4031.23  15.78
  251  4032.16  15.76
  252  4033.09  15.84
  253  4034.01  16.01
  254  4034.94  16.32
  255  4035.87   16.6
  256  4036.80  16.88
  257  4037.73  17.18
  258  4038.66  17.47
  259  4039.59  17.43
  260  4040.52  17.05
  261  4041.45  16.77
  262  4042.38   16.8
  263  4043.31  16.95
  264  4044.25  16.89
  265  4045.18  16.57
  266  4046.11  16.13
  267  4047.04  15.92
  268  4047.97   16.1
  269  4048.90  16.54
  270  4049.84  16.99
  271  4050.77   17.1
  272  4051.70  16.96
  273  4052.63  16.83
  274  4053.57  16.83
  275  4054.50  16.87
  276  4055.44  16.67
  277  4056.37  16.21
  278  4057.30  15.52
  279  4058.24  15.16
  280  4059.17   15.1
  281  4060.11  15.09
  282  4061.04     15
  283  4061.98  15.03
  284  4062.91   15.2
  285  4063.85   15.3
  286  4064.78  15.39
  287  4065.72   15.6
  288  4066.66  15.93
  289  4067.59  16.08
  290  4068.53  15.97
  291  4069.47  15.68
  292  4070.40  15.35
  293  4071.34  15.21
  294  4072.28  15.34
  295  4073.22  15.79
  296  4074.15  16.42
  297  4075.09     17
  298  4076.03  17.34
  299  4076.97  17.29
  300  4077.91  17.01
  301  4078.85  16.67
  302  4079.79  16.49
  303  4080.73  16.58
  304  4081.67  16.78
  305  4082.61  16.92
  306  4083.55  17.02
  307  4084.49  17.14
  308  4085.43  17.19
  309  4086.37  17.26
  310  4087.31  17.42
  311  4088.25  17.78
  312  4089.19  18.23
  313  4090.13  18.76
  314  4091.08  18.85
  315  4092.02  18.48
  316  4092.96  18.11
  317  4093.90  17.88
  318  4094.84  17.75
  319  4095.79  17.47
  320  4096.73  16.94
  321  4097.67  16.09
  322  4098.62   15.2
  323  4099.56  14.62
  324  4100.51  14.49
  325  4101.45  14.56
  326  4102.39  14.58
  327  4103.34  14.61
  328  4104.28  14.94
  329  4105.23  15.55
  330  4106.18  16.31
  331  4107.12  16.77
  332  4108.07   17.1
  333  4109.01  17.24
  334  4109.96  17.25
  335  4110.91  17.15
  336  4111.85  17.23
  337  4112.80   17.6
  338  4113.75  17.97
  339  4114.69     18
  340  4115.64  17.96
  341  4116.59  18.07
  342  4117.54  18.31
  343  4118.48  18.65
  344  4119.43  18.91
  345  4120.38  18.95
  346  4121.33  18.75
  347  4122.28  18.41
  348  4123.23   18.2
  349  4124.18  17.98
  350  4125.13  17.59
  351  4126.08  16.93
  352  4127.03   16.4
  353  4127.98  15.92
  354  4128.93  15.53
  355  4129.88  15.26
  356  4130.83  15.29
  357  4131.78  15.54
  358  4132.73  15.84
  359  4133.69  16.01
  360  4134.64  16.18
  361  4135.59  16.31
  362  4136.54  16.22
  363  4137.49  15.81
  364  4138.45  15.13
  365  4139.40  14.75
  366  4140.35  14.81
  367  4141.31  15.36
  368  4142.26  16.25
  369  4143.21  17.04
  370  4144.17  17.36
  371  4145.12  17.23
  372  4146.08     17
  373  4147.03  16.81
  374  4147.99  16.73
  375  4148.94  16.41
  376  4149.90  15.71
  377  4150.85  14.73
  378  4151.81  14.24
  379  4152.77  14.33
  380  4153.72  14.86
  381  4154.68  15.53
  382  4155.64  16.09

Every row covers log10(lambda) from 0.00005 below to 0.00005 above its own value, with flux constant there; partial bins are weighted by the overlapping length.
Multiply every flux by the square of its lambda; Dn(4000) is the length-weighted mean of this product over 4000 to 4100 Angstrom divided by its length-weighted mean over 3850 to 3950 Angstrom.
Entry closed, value 1.9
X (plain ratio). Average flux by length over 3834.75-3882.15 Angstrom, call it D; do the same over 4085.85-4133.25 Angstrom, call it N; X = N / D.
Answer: 2.0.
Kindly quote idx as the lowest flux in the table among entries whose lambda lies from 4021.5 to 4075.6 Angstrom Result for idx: 15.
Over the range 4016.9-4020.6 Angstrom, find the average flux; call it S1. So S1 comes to 17.9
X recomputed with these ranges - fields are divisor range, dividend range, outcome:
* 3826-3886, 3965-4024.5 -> 1.71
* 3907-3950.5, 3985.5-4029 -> 1.69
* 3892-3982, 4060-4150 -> 1.68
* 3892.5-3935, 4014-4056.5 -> 1.63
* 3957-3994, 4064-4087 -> 1.51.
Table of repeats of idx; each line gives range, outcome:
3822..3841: 5.278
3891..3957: 4.363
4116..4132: 15.26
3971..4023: 6.368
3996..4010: 15.72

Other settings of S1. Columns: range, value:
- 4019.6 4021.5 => 17.7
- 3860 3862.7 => 9.57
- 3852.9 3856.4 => 8.6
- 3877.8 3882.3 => 8.38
